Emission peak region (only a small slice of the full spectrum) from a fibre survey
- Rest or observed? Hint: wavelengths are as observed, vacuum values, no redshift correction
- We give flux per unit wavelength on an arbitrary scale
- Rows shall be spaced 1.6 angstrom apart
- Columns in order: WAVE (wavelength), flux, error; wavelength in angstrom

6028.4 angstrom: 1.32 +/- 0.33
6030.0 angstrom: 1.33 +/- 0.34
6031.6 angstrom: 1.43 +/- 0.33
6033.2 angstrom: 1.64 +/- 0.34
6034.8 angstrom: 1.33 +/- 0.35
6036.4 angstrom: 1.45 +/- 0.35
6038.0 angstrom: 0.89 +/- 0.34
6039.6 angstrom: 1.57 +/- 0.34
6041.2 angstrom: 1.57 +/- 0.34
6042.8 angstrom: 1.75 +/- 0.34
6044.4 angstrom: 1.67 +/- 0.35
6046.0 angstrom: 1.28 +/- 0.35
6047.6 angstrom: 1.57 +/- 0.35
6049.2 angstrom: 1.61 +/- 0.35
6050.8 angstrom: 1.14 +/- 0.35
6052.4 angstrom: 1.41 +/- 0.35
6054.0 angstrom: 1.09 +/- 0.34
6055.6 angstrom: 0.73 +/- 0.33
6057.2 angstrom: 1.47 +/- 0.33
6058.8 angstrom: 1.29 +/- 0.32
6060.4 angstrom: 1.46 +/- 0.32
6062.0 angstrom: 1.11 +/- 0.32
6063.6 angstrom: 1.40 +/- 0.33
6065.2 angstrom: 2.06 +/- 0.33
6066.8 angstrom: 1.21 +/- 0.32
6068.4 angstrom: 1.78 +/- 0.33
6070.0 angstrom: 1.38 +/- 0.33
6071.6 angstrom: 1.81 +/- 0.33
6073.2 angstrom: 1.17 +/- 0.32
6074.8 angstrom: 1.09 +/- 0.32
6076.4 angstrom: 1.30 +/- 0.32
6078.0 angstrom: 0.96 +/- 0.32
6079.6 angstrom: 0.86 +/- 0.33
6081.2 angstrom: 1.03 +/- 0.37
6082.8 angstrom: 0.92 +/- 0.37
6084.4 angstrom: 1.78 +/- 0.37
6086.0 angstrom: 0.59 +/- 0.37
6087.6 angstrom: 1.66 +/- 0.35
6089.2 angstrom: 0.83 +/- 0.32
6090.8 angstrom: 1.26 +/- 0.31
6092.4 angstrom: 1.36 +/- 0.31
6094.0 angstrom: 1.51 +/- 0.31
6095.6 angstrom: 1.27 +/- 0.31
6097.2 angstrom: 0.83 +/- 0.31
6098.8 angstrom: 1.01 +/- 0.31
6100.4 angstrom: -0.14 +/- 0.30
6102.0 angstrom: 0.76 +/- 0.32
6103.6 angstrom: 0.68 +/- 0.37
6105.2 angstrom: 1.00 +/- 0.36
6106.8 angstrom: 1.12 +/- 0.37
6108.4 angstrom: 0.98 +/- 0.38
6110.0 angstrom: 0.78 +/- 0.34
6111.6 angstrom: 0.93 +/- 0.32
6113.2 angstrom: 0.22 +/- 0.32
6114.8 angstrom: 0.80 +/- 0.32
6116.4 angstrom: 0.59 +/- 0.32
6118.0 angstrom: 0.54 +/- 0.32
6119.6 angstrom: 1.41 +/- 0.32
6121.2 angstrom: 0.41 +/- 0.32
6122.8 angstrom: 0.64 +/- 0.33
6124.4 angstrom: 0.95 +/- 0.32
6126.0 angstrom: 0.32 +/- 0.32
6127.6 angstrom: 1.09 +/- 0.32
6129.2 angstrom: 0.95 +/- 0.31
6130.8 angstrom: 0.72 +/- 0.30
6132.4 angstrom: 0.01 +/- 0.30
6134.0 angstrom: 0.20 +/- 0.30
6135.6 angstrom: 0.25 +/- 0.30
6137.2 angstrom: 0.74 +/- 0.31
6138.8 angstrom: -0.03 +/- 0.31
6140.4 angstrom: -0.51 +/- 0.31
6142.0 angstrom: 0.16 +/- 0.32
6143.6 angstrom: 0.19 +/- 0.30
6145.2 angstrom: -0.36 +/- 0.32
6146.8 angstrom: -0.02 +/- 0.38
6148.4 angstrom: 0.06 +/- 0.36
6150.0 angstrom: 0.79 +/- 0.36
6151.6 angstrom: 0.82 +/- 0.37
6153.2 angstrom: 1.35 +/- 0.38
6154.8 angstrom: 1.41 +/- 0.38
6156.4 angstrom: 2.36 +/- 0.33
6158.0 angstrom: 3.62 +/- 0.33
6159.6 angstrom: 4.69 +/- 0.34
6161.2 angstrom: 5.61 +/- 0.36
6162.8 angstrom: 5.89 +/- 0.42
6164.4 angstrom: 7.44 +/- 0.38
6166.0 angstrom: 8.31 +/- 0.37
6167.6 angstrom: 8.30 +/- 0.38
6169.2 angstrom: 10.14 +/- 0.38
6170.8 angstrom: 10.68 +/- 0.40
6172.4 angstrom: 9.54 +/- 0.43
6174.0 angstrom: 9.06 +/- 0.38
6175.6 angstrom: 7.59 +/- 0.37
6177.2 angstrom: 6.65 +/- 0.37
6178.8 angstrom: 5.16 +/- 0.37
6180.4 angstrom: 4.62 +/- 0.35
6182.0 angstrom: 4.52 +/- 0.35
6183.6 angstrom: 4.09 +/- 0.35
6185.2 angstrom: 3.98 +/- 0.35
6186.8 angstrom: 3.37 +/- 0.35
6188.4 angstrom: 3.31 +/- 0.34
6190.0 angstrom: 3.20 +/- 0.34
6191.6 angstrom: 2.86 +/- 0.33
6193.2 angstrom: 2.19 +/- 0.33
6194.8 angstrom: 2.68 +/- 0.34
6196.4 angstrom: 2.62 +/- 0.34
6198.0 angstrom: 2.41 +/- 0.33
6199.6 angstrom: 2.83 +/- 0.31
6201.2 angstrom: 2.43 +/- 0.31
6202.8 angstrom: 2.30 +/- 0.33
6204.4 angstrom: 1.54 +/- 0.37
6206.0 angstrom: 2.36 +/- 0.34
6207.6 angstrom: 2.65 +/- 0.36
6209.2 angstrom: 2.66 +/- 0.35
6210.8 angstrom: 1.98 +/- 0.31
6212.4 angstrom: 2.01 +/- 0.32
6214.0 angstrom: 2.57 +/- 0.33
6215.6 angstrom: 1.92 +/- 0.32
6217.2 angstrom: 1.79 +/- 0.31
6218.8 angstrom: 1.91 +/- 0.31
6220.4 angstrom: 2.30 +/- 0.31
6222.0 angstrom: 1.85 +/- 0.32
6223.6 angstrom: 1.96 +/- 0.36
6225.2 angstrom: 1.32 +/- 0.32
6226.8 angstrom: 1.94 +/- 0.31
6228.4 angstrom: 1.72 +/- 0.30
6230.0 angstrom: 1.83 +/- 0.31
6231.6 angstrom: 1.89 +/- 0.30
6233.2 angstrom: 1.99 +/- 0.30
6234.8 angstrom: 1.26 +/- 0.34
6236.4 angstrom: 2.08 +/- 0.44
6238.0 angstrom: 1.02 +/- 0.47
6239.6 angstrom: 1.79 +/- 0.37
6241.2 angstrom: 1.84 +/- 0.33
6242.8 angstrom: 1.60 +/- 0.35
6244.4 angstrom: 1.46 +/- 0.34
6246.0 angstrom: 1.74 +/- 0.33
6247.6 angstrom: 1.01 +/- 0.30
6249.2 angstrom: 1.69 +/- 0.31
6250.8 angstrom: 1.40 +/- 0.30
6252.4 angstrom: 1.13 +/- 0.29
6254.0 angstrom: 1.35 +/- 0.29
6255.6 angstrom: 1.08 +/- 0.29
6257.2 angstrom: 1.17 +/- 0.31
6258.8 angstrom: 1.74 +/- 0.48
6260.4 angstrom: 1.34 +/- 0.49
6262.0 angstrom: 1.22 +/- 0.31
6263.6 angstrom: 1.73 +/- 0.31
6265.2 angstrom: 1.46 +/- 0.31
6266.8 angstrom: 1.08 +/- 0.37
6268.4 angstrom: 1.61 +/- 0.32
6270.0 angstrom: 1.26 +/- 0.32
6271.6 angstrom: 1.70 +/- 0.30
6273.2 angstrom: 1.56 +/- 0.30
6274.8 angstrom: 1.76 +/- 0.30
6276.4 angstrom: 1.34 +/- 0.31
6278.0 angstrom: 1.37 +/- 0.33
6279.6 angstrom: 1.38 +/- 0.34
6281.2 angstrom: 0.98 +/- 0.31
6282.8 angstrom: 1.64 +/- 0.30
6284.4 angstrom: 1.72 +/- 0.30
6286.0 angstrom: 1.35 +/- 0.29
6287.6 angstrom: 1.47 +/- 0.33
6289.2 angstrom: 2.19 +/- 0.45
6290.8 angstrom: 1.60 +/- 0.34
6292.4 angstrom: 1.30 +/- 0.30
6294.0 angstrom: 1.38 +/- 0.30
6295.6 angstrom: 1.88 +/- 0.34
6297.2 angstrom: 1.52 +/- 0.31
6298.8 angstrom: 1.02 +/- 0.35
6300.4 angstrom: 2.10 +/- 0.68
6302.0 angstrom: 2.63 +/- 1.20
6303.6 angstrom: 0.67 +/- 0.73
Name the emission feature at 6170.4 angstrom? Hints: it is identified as C IV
